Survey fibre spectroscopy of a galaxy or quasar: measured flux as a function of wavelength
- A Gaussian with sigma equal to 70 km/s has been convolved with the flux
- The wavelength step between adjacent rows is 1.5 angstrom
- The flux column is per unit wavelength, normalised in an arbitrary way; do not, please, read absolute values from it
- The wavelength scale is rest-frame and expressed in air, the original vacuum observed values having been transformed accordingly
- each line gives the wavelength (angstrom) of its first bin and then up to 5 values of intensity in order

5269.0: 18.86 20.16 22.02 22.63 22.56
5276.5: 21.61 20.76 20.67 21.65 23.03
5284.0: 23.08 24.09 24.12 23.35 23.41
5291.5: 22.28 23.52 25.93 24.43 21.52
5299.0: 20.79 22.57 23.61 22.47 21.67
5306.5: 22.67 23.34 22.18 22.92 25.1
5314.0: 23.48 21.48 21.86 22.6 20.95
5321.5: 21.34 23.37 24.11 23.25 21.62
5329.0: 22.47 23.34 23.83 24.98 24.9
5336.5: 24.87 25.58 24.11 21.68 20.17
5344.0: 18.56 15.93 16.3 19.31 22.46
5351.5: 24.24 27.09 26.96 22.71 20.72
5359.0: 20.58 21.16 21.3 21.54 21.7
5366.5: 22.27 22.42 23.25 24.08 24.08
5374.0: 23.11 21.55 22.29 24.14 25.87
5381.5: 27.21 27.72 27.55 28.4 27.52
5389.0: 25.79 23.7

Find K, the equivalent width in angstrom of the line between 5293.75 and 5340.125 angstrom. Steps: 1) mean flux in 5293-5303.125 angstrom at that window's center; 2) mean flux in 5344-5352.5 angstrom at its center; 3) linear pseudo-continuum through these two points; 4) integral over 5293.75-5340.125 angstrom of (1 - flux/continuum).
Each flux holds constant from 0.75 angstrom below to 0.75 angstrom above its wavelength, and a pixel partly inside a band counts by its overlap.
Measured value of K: -2.8 angstrom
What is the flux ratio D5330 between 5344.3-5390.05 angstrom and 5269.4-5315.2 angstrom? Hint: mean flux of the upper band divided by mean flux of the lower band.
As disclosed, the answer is 1.0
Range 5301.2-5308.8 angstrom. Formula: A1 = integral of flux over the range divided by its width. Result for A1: 22.7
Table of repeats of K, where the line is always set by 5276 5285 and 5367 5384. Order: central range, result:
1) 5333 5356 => 0.9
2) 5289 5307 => -0.5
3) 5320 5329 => 0.1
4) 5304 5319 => -0.1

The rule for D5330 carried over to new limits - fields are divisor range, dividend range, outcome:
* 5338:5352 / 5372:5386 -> 1.22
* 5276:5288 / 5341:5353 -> 0.90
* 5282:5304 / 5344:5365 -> 0.92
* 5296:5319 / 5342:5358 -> 0.94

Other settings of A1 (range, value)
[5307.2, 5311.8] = 22.8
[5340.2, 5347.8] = 18.6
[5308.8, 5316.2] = 23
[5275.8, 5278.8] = 21.2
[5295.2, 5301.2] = 22.4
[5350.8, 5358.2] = 24.4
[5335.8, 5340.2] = 24.9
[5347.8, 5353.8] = 23.3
